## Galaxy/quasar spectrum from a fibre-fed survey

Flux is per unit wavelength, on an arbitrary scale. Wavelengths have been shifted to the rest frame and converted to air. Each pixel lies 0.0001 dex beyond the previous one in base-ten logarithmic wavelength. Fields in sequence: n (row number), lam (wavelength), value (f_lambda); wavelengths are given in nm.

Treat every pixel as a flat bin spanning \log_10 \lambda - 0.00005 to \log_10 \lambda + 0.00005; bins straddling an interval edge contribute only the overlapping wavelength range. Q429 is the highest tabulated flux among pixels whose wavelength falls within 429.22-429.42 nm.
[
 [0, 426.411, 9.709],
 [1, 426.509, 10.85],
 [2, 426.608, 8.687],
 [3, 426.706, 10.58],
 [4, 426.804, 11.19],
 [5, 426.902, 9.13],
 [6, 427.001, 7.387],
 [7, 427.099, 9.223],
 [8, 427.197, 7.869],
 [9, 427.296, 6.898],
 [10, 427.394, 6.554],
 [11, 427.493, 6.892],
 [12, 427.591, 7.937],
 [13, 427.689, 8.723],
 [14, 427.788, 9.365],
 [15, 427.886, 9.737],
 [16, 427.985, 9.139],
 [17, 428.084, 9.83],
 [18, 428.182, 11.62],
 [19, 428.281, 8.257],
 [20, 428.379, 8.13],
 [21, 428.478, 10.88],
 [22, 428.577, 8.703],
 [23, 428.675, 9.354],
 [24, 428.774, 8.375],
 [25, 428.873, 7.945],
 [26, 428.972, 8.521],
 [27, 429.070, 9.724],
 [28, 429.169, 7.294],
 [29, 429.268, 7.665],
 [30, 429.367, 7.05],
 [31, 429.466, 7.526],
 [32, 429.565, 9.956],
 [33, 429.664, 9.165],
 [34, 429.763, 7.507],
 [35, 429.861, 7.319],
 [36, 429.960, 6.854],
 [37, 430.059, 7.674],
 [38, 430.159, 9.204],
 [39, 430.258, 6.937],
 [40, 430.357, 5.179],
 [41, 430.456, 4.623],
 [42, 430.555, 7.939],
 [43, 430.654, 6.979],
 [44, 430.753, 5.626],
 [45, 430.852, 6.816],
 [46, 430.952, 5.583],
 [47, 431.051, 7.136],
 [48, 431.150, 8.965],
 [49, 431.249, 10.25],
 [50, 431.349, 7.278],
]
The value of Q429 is 7.665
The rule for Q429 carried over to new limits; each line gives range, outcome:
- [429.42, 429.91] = 9.956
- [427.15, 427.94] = 9.737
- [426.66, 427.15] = 11.19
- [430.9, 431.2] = 8.965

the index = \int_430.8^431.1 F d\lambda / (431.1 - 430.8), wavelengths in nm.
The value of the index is 6.5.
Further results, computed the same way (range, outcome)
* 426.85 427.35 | 8.11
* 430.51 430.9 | 6.84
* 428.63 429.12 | 8.77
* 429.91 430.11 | 7.23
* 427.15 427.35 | 7.35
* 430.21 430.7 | 6.33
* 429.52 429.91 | 8.49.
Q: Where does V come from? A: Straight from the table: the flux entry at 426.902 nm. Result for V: 9.13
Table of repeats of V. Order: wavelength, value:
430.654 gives 6.979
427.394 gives 6.554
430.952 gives 5.583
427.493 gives 6.892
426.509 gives 10.85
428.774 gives 8.375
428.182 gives 11.62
